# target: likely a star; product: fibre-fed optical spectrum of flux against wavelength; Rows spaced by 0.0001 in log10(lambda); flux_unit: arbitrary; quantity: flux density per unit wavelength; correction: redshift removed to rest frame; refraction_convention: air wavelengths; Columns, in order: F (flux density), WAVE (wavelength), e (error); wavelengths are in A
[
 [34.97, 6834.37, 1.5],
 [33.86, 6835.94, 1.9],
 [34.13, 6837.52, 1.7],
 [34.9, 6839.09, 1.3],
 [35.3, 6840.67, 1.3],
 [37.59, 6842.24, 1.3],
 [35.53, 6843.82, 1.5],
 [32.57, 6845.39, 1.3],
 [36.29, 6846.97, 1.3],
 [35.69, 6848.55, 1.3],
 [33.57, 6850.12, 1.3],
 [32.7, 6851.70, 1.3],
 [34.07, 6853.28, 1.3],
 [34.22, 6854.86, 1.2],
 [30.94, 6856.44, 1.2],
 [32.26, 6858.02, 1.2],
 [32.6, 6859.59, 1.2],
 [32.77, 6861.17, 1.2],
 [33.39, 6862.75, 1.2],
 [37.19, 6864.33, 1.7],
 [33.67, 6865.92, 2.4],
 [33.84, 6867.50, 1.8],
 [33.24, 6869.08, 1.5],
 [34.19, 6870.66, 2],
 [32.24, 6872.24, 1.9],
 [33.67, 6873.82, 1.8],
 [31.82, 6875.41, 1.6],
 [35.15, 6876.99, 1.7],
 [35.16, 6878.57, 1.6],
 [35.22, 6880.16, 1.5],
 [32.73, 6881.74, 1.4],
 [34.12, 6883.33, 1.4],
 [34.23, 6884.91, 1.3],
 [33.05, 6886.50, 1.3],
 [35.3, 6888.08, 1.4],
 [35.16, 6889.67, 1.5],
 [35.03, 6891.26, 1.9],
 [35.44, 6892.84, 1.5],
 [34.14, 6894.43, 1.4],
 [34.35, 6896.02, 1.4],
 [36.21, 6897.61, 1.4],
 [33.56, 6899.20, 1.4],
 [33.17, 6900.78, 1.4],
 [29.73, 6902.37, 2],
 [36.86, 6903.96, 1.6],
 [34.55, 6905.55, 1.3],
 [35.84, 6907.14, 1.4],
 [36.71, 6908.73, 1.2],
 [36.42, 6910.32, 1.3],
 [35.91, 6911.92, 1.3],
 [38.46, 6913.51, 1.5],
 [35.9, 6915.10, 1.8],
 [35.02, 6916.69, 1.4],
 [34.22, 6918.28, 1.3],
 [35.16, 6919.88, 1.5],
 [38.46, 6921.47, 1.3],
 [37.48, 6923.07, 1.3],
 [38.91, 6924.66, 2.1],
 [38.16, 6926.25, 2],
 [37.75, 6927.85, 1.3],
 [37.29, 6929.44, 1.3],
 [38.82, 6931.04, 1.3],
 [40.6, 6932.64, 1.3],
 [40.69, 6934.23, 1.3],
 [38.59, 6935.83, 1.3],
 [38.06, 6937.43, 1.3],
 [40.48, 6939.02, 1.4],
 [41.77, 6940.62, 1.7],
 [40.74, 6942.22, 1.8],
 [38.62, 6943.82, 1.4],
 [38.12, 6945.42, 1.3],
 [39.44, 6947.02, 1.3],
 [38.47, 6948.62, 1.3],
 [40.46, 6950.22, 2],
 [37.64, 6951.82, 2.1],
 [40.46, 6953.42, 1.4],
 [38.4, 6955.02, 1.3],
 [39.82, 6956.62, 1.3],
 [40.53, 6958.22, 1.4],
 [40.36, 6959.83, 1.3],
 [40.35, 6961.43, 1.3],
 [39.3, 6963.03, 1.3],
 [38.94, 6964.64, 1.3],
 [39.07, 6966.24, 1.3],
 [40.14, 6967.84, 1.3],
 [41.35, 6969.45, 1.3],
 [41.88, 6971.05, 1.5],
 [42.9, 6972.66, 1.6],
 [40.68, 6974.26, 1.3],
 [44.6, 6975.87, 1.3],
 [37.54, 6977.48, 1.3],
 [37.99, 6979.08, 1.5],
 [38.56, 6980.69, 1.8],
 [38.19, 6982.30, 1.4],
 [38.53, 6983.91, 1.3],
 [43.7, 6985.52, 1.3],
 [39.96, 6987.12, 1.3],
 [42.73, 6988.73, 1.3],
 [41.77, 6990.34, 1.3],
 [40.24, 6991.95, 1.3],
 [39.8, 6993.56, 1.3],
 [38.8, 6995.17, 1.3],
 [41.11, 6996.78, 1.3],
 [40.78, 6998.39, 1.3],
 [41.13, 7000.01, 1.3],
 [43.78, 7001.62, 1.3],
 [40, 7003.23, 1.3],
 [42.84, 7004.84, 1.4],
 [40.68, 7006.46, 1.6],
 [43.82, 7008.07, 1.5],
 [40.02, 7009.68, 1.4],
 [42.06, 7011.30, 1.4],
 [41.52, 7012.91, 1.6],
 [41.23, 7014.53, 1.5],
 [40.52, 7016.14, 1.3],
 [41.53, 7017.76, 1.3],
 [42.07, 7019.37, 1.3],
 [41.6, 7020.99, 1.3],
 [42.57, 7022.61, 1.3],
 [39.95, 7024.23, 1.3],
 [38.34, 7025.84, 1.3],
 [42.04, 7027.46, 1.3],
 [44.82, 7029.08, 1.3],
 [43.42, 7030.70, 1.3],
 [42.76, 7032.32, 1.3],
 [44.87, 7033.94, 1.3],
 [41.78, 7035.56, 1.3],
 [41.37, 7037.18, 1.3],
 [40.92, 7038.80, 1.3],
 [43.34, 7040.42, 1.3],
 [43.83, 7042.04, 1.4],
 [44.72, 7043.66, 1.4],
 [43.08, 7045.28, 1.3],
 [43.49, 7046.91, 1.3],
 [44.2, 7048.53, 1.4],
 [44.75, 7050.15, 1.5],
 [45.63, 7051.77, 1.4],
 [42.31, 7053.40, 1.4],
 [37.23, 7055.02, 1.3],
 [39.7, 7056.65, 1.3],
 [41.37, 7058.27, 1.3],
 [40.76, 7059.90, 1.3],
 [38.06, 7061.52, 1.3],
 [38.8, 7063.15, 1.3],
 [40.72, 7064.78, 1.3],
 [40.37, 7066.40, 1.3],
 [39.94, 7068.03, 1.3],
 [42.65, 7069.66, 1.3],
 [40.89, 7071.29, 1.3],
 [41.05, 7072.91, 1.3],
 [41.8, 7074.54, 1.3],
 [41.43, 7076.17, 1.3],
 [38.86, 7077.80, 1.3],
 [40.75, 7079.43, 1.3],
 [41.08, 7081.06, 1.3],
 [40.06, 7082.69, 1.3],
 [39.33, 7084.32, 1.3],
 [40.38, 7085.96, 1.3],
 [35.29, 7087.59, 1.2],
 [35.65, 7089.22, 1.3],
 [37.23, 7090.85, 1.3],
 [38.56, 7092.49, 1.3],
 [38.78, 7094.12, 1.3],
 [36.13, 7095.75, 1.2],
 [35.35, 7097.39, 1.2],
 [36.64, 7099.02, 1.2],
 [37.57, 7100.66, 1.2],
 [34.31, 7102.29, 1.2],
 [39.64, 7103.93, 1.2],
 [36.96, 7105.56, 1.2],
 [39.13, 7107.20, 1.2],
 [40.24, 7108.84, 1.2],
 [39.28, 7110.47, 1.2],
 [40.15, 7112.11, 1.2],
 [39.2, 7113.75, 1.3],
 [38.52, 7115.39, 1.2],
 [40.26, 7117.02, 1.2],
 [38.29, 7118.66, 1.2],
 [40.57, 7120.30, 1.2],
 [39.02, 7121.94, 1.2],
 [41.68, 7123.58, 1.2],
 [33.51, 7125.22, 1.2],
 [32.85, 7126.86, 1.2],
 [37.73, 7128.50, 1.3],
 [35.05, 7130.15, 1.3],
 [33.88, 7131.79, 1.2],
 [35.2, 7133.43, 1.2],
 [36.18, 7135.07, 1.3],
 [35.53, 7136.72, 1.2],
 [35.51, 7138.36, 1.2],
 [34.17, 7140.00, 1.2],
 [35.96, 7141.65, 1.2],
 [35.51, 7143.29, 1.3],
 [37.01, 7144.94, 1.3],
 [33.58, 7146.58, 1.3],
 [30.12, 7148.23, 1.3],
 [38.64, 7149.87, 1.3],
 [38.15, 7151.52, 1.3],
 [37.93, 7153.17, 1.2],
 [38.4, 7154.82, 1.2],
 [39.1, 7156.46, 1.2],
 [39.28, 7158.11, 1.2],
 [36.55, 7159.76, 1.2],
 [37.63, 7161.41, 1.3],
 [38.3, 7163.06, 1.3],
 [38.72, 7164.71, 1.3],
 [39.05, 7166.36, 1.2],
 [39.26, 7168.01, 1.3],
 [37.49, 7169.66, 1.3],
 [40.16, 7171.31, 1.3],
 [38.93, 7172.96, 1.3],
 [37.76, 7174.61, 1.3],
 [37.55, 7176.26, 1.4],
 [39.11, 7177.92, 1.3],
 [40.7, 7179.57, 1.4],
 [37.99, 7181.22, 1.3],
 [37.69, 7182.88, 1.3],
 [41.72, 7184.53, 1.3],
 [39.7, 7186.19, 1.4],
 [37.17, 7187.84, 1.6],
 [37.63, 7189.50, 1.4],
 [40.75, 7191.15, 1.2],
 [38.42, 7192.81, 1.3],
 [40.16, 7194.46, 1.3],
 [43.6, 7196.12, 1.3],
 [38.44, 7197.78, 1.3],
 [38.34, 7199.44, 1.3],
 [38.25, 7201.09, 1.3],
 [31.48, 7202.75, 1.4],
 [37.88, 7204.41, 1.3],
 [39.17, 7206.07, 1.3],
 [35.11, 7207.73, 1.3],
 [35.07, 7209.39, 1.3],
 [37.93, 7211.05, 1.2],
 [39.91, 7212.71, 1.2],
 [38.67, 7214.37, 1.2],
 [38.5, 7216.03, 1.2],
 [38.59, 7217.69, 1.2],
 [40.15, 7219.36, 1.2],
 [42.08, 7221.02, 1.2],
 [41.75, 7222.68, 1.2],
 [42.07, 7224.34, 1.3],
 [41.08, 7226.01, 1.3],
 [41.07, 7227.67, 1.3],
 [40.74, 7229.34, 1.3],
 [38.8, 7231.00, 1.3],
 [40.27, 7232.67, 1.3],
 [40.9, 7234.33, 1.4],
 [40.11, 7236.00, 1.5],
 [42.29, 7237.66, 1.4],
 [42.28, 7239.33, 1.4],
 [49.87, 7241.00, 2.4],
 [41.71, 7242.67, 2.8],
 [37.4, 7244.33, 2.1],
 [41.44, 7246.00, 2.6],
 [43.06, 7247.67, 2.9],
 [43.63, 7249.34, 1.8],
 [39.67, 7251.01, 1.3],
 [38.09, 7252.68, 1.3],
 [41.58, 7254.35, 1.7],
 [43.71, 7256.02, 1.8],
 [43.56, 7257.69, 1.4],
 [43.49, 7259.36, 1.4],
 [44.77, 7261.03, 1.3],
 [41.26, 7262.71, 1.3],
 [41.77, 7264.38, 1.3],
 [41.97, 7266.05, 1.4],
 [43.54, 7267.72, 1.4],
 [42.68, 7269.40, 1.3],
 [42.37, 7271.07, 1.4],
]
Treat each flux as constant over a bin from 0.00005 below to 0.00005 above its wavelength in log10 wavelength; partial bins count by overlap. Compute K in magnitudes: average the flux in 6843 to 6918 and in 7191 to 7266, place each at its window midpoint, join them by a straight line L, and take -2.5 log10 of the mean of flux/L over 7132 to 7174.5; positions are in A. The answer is 0.060 mag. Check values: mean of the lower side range 34.3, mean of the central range 37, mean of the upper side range 40.4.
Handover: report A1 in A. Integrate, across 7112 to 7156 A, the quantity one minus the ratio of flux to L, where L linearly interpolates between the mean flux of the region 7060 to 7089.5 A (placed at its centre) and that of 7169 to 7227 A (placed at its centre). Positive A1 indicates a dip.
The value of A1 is 3.03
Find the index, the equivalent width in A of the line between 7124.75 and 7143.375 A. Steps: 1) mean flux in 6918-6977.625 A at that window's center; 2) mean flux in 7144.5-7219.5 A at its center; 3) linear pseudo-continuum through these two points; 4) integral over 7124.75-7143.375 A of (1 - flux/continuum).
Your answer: 1.6 A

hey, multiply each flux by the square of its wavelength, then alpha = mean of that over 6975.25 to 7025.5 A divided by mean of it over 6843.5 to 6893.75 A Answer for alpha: 1.3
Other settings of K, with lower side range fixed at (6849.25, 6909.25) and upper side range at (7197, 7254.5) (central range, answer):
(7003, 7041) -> -0.151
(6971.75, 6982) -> -0.132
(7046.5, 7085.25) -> -0.107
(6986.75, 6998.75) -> -0.134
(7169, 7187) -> 0.003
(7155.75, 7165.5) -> 0.016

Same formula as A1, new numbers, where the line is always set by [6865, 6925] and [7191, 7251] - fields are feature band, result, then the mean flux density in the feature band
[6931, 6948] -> -2.0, 39.6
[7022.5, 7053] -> -4.8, 42.9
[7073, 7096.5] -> -0.7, 39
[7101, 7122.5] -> -0.3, 38.9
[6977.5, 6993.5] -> -1.7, 40.1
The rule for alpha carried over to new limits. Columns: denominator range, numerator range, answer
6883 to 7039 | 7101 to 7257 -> 1.05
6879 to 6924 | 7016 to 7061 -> 1.25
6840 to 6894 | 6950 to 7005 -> 1.22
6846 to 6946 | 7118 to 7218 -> 1.14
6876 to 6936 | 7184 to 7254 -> 1.22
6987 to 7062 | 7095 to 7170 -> 0.92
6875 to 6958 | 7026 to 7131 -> 1.14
